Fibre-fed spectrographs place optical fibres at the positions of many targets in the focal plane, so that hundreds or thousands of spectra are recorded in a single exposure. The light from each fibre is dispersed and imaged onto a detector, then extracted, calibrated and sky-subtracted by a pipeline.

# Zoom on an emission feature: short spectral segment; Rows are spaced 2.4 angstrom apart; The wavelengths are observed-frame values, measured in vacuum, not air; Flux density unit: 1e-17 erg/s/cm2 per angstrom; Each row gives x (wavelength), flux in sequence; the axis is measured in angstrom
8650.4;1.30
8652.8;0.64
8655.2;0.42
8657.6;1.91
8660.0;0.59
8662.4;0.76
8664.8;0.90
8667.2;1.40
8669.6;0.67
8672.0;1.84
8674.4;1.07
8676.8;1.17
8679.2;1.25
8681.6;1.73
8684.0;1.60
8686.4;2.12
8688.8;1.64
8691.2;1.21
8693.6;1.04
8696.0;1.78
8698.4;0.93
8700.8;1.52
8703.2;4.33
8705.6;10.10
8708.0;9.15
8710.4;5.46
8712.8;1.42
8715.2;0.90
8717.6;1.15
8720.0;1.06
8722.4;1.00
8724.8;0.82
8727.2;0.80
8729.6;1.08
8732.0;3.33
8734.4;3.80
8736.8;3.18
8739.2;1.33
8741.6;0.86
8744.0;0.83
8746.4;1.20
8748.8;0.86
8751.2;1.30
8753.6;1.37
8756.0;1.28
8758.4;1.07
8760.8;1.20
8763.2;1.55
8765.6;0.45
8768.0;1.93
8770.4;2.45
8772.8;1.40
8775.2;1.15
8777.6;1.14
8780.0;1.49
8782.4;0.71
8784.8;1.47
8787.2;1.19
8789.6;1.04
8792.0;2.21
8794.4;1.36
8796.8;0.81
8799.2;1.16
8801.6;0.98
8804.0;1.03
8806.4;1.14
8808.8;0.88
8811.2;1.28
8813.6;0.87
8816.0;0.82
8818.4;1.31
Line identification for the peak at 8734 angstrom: [N II]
